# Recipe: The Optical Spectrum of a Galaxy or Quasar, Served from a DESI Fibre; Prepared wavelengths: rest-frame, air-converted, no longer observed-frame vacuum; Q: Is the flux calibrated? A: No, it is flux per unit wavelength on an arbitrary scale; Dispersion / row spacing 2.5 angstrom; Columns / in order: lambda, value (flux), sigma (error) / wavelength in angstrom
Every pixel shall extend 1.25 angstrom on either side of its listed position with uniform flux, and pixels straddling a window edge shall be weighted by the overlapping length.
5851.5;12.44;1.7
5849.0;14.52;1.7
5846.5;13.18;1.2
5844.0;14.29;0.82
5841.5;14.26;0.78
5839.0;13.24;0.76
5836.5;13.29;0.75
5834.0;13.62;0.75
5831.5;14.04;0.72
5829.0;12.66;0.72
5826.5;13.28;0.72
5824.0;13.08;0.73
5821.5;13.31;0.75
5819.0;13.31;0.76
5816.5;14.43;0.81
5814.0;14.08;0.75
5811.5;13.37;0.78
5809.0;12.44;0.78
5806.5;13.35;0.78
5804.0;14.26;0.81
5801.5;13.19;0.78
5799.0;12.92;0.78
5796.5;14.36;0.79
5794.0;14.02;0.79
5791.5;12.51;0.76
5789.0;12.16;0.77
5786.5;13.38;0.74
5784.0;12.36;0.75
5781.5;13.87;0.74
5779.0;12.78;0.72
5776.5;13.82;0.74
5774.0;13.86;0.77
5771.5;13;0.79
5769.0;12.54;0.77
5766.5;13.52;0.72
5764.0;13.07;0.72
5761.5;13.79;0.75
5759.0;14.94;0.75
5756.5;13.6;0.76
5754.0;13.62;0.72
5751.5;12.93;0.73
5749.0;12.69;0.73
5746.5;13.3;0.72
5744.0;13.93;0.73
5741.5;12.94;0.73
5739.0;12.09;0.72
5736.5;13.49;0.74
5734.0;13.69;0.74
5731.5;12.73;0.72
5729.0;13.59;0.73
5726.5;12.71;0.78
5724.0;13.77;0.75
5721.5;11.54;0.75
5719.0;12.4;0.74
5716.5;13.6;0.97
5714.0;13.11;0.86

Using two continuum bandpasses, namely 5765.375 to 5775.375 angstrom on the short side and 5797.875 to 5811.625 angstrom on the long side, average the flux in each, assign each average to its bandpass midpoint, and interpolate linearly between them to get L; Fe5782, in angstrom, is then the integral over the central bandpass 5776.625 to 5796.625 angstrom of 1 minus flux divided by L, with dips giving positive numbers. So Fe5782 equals 0.1 angstrom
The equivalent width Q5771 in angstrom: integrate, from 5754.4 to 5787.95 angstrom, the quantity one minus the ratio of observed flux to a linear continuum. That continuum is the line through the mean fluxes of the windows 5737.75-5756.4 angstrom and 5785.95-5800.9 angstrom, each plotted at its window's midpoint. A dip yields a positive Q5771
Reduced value -0.7 angstrom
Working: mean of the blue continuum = 13.1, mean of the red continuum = 13.2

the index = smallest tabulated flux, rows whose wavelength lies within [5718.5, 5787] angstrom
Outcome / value 11.54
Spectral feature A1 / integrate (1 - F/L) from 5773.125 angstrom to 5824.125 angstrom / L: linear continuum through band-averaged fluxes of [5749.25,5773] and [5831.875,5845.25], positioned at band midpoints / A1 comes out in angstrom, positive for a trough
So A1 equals 0.8 angstrom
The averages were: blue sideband 13.4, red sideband 13.8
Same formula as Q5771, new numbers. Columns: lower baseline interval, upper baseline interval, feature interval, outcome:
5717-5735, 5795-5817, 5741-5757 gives -0.21 angstrom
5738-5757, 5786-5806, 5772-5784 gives -0.14 angstrom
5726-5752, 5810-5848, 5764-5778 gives -0.04 angstrom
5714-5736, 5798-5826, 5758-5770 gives -0.33 angstrom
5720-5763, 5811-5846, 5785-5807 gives 0.20 angstrom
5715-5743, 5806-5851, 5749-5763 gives -0.58 angstrom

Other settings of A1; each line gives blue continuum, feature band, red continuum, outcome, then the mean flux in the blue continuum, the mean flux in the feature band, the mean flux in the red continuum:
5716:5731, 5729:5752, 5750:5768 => 0.2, 12.9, 13.1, 13.6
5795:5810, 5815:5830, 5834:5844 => 0.2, 13.4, 13.4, 13.7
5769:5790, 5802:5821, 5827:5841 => -0.4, 13.1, 13.6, 13.4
